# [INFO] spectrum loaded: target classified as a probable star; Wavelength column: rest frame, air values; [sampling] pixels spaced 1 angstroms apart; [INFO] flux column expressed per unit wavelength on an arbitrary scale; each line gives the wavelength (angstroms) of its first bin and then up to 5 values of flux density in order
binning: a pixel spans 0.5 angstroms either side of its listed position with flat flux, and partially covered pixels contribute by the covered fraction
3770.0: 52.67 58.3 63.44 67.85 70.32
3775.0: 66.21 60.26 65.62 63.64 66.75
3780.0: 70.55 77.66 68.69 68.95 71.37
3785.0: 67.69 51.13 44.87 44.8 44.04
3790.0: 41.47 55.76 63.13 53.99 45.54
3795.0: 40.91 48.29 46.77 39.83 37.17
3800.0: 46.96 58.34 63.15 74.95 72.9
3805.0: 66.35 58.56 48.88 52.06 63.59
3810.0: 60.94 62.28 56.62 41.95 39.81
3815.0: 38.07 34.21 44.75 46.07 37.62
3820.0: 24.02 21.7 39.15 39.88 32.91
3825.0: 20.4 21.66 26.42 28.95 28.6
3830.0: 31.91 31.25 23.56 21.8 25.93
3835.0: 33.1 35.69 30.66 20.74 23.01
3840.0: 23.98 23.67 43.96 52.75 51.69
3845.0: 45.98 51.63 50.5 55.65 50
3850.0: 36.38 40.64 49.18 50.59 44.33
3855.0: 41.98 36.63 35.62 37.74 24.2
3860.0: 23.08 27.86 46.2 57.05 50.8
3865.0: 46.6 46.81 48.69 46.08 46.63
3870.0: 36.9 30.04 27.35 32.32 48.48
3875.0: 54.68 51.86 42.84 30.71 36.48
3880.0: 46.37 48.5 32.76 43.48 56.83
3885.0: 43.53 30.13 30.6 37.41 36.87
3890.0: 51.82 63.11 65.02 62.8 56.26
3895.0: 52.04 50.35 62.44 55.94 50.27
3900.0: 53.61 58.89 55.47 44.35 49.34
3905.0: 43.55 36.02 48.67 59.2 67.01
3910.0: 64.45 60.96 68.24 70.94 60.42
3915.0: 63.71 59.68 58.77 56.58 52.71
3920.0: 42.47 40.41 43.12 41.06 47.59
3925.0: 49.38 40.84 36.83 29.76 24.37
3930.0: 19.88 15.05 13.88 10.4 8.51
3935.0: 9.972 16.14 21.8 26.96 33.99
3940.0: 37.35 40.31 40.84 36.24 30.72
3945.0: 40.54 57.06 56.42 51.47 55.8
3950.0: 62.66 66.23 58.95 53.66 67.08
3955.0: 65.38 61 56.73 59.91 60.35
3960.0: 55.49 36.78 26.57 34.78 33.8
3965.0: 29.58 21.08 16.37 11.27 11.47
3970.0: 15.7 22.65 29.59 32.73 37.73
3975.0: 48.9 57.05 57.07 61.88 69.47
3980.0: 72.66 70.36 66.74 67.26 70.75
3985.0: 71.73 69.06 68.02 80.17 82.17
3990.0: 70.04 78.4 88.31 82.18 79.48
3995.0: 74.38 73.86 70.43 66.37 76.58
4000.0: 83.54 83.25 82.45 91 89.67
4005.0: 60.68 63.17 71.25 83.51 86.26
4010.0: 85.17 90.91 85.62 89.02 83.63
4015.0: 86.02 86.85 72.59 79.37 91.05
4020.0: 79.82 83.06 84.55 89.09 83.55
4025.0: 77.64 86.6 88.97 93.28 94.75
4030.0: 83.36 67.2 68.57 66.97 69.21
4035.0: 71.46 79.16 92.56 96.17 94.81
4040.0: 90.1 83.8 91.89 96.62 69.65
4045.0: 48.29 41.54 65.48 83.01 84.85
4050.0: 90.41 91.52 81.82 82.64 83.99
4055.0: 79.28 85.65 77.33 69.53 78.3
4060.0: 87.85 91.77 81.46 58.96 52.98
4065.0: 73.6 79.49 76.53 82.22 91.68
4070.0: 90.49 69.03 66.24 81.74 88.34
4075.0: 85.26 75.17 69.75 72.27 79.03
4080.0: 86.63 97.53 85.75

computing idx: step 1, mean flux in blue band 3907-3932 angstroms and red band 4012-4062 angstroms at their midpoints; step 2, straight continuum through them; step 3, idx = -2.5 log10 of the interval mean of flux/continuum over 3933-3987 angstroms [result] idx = 0.323 mag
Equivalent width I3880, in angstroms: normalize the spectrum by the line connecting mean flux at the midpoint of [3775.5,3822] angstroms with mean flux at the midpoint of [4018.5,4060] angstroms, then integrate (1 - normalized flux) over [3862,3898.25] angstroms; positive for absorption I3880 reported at 9.6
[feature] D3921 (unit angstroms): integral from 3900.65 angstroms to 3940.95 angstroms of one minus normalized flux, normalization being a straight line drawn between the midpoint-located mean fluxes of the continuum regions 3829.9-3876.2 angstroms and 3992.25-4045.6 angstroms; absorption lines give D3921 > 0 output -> 9.6 angstroms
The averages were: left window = 39.3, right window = 81.1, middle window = 42.1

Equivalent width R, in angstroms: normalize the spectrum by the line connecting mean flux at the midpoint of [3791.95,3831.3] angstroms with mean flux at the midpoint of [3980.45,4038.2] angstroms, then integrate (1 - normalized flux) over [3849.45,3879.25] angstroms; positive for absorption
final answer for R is 7.10 angstroms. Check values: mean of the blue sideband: 44.6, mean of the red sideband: 79.3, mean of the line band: 41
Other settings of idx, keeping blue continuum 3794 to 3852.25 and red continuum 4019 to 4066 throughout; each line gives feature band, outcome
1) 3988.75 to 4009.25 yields -0.08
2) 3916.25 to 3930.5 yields 0.37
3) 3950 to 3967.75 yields 0.35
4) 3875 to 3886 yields 0.19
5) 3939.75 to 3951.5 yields 0.29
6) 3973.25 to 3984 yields 0.14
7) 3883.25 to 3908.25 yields 0.09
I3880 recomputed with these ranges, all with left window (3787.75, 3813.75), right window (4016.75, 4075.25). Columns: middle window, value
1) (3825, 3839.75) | 7.7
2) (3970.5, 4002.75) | 2.9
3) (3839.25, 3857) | 4.6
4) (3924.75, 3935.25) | 6.9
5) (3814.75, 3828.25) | 5.6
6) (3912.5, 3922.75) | 1.8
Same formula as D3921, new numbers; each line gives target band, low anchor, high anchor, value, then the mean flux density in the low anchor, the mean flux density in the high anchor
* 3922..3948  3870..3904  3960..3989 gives 8.2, 46.7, 46.9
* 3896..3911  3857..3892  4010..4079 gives -1.6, 41.9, 80.4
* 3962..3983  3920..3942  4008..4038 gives 5.5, 29.5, 82.9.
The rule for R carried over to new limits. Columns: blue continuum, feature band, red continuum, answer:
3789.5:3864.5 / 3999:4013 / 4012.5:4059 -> -1.1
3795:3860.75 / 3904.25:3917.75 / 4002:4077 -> -0.4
